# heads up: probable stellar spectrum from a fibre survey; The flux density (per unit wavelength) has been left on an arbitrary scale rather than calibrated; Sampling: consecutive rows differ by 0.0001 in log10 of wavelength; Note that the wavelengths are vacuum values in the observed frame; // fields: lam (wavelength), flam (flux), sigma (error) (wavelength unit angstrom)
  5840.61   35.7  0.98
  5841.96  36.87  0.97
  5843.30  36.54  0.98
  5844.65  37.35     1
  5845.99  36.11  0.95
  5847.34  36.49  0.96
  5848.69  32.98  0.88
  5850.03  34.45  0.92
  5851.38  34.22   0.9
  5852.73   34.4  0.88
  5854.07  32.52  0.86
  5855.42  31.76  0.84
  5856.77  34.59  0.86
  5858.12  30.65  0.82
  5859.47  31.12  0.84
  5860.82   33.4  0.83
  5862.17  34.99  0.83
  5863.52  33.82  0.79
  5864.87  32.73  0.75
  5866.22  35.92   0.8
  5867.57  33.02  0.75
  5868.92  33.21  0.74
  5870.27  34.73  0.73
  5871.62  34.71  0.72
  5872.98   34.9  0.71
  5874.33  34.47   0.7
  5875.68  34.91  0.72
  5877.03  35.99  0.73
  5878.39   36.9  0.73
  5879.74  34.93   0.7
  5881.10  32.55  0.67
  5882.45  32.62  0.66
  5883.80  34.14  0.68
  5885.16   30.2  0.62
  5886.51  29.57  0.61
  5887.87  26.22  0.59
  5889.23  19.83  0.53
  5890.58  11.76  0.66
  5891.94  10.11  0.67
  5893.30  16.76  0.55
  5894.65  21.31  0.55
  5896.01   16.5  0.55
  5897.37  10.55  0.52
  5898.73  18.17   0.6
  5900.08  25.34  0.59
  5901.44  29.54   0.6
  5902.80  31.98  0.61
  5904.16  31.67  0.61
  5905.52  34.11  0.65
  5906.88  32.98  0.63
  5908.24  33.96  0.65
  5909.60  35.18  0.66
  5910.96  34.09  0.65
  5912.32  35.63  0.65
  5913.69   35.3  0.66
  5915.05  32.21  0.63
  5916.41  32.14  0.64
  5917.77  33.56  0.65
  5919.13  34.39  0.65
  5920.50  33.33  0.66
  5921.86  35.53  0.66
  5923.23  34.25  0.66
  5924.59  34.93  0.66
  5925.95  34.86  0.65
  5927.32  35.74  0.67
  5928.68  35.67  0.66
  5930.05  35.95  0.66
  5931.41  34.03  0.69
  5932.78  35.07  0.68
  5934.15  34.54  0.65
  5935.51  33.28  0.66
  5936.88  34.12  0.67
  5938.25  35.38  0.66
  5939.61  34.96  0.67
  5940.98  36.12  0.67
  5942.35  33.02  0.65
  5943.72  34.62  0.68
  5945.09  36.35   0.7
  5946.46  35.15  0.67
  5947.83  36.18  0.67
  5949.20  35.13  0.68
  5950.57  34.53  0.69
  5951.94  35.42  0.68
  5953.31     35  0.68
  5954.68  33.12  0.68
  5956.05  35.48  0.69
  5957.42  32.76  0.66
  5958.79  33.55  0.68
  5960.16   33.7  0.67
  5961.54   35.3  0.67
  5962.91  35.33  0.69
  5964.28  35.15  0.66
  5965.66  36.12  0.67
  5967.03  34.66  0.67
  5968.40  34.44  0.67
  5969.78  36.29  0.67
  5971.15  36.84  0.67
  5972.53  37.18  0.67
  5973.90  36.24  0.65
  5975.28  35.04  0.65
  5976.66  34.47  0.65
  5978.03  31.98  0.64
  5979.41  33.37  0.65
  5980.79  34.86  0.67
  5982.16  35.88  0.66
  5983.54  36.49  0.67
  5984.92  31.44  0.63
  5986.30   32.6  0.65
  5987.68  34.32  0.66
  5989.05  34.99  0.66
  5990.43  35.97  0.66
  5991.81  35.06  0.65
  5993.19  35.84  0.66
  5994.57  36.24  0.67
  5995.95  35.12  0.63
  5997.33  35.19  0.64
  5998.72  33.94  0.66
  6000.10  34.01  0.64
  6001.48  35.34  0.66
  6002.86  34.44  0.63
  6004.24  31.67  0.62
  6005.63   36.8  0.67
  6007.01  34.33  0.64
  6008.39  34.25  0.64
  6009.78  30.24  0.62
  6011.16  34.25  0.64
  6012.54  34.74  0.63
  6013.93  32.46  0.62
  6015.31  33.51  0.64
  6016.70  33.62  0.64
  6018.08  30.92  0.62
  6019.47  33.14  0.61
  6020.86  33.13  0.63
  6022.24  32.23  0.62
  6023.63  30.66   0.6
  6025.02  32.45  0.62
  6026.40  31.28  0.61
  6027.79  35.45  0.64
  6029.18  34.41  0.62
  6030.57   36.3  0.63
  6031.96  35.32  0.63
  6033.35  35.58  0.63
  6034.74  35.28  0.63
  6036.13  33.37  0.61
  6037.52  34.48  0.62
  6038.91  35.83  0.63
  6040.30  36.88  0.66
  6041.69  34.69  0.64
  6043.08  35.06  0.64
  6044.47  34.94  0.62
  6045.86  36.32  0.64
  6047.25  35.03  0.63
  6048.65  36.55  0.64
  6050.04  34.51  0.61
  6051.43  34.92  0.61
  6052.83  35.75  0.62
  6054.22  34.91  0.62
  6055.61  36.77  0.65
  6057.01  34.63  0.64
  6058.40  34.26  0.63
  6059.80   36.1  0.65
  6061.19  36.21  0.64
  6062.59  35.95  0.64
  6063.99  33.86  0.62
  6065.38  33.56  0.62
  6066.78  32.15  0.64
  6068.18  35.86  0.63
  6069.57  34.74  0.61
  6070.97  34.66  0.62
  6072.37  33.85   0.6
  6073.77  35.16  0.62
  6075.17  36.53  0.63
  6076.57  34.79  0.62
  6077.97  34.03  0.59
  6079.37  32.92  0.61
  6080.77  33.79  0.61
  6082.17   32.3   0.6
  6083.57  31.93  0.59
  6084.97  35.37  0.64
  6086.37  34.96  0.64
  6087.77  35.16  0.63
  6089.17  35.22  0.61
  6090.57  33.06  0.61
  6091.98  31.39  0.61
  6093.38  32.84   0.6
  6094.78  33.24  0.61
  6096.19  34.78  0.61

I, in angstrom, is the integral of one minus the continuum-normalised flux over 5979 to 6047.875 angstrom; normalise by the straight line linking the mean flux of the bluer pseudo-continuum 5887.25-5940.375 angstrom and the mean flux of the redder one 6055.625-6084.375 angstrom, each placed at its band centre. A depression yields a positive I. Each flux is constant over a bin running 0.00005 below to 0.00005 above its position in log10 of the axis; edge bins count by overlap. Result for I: -3.2 angstrom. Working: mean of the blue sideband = 29.9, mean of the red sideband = 34.4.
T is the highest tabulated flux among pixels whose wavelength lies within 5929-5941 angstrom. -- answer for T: 36.12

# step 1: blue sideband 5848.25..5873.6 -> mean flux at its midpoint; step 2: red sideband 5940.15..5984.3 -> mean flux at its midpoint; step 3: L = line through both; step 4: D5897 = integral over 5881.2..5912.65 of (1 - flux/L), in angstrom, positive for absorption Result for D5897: 7.3 angstrom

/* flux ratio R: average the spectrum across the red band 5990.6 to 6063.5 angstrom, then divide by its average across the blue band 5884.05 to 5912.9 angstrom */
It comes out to 1.35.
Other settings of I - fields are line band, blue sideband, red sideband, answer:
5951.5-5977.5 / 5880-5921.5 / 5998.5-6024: -3.3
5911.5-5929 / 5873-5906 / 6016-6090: -3.8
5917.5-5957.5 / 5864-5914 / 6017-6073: -5.0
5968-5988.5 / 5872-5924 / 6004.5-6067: -1.6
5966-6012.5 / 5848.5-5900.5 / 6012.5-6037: -3.0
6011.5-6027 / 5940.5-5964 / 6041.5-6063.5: 1.1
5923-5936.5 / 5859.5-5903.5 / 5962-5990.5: -1.3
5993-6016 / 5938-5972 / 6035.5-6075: 0.5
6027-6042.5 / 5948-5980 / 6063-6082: -0.3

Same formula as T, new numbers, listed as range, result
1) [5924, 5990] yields 37.18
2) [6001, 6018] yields 36.8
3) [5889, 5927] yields 35.63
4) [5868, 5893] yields 36.9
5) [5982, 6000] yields 36.49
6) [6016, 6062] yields 36.88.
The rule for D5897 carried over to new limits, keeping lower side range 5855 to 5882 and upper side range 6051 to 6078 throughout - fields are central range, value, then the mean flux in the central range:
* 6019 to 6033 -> 0.5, 33.5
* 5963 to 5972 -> -0.3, 35.6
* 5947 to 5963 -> -0.1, 34.6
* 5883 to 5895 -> 4.1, 22.3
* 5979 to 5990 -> 0.1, 34.3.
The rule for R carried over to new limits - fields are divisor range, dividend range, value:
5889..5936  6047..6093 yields 1.17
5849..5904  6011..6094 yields 1.16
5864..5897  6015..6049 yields 1.18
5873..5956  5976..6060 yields 1.09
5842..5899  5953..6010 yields 1.14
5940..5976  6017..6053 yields 0.98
